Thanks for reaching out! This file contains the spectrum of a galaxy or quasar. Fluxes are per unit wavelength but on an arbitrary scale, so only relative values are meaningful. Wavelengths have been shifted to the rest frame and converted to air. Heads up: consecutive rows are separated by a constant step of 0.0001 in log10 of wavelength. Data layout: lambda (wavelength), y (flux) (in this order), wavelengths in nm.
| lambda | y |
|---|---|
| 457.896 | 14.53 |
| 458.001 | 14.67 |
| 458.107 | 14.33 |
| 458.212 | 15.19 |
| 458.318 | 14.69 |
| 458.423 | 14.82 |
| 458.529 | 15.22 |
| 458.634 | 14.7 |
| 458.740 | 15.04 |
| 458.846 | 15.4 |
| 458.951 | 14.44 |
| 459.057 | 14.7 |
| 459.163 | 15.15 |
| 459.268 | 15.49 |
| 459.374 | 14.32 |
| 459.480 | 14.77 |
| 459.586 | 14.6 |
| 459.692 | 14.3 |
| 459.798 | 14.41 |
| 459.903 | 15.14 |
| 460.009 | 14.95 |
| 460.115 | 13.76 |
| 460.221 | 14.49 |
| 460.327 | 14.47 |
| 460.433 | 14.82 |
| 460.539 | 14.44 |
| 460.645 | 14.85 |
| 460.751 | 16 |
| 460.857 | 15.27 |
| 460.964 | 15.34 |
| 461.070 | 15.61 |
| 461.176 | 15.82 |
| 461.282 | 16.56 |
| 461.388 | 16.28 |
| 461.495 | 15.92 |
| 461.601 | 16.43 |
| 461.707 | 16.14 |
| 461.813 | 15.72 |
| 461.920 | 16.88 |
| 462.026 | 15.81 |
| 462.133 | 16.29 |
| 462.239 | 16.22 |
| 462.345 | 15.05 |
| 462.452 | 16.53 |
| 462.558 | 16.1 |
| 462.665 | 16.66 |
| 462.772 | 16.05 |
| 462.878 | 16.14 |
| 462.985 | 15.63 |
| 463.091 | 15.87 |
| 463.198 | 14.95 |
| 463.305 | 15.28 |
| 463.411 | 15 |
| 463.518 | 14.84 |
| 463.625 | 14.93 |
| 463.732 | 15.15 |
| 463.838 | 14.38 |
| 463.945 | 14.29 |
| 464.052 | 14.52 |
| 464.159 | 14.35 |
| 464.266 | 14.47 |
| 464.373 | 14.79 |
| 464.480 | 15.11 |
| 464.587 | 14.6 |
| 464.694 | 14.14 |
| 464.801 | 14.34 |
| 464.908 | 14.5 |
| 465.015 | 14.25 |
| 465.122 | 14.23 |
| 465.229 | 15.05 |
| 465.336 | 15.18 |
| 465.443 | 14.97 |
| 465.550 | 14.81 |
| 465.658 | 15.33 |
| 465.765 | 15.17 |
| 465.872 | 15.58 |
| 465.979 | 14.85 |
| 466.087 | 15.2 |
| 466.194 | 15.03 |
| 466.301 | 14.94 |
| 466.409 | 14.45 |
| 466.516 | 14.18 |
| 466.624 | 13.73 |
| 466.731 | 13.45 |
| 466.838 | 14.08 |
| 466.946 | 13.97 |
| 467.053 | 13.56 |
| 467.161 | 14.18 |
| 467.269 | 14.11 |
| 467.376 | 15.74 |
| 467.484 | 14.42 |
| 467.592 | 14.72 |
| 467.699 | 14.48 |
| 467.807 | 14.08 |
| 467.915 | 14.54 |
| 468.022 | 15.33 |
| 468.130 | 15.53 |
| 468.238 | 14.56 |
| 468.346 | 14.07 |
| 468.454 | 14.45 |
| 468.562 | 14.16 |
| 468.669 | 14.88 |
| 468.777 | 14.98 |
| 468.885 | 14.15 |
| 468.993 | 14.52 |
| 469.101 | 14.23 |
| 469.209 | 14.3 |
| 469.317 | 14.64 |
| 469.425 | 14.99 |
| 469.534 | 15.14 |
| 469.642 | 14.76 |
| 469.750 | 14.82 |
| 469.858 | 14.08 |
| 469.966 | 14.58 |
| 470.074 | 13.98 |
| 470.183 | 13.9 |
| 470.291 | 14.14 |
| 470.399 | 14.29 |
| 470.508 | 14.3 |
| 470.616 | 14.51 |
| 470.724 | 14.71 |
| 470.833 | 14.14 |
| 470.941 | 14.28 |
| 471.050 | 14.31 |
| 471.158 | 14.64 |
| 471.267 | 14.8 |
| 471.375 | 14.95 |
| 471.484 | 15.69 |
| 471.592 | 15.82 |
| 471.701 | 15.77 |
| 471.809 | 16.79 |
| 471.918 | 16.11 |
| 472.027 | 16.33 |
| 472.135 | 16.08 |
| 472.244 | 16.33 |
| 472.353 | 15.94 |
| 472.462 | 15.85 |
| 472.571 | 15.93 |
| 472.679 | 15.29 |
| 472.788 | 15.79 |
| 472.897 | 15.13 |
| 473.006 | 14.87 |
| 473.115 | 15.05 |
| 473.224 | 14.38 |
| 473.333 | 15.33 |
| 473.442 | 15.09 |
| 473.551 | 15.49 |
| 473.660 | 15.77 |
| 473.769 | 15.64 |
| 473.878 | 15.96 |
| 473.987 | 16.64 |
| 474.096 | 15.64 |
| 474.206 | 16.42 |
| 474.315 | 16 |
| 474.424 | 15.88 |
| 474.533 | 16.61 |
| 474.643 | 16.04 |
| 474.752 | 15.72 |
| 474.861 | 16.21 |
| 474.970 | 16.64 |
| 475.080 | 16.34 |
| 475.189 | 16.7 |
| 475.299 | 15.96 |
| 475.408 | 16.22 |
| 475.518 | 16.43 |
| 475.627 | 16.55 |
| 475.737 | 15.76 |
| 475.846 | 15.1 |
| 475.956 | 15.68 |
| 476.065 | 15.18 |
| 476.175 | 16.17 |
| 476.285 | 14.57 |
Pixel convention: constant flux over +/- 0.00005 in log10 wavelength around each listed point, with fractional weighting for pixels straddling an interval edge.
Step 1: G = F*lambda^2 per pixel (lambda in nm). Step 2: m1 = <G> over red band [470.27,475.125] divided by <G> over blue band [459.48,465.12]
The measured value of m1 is 1.1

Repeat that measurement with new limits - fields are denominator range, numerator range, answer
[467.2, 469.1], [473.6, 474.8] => 1.13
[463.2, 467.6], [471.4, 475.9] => 1.12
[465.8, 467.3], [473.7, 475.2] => 1.16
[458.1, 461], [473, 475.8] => 1.14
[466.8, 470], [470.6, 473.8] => 1.07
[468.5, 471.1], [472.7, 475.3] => 1.11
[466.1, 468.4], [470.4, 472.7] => 1.08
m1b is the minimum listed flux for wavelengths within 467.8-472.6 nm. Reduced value 13.9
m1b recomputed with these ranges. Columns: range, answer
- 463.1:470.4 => 13.45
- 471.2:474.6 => 14.38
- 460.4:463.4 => 14.44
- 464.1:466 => 14.14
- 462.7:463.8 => 14.84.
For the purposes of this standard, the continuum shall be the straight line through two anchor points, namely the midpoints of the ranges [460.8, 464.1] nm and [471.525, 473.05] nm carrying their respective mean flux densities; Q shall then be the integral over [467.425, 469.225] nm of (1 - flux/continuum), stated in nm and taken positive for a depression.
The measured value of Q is 0.14 nm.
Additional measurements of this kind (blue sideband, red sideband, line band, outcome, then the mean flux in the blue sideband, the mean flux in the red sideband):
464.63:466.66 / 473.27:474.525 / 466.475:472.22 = 0.21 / 14.7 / 15.8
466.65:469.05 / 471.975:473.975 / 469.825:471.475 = 0.07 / 14.4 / 15.6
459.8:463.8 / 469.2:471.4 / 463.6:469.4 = 0.14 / 15.5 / 14.5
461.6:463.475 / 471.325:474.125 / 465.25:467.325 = 0.16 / 15.9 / 15.7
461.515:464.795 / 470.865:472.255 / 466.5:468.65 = 0.15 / 15.4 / 15.5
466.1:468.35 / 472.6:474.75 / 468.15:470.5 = 0.06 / 14.5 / 15.6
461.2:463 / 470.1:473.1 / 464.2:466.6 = 0.16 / 16.1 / 15.2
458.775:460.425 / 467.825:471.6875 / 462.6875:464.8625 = -0.04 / 14.7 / 14.6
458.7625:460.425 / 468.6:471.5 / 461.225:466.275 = -0.23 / 14.7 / 14.5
